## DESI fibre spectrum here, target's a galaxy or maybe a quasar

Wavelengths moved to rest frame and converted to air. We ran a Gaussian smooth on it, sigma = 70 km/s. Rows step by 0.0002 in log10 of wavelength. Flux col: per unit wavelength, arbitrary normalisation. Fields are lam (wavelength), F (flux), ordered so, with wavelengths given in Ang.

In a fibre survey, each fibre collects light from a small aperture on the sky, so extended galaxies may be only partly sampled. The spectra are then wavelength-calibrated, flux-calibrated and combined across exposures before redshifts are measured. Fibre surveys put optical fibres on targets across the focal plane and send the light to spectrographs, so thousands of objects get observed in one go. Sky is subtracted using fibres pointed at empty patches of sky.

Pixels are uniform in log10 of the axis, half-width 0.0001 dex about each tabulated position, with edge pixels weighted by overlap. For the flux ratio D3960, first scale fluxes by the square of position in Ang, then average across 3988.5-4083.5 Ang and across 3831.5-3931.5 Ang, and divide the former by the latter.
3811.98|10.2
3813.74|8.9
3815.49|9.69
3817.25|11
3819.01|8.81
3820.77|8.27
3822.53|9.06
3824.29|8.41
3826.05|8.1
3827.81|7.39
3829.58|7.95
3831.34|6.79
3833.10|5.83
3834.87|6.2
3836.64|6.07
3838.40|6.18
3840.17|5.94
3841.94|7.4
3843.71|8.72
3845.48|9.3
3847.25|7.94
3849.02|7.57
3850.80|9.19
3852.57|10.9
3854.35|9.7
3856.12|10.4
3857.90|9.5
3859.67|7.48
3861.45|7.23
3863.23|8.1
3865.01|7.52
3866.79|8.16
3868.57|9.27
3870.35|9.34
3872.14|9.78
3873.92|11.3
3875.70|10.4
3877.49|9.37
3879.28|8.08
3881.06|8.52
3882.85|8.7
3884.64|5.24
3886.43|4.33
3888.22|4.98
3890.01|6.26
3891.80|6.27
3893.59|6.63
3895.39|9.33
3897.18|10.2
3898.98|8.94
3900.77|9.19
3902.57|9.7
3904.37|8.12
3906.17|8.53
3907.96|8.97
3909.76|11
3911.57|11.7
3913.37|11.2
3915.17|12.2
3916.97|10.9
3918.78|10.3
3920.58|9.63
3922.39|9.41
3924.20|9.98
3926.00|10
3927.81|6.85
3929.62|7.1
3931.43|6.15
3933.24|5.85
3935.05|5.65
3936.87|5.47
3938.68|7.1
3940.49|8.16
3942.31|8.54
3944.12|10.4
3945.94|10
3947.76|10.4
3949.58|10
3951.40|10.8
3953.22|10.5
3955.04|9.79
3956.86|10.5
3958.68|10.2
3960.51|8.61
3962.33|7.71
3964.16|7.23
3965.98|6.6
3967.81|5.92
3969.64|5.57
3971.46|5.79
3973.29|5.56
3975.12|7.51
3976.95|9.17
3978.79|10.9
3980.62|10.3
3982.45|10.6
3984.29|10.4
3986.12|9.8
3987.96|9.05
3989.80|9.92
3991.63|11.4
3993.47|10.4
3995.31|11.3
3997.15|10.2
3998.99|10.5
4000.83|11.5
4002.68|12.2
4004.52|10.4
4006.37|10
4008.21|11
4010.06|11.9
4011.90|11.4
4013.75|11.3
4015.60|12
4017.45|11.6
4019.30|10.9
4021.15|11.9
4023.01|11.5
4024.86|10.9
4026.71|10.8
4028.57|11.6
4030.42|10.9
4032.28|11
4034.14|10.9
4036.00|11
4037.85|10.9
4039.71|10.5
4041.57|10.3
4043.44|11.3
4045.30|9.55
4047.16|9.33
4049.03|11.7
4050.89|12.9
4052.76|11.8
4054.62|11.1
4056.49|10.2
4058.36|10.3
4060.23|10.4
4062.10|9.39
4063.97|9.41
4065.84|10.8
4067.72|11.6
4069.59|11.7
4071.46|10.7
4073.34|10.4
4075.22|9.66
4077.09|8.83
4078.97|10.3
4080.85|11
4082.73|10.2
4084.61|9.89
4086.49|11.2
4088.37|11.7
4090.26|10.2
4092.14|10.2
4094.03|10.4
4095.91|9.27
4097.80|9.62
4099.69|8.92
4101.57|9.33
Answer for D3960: 1.4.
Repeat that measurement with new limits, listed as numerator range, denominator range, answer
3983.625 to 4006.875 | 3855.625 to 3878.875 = 1.25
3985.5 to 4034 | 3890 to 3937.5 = 1.31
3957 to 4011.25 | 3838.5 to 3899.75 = 1.21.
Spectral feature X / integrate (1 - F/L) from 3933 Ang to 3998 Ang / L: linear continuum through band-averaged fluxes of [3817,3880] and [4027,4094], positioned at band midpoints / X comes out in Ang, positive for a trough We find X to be 5.38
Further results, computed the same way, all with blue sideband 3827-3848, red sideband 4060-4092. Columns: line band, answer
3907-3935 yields -3.5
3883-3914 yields -1.0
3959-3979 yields 3.7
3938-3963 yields -2.4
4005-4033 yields -4.6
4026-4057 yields -3.1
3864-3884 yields -3.8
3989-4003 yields -2.3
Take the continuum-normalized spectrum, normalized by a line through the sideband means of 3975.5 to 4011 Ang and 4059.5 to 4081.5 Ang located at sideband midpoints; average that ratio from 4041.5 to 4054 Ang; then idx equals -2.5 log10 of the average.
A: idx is -0.065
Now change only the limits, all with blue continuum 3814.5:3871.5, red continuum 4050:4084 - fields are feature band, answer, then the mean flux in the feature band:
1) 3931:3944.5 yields 0.29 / 7.08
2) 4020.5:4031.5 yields -0.11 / 11.2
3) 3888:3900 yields 0.15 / 7.68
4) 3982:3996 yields -0.06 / 10.3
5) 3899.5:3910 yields -0.03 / 9.14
